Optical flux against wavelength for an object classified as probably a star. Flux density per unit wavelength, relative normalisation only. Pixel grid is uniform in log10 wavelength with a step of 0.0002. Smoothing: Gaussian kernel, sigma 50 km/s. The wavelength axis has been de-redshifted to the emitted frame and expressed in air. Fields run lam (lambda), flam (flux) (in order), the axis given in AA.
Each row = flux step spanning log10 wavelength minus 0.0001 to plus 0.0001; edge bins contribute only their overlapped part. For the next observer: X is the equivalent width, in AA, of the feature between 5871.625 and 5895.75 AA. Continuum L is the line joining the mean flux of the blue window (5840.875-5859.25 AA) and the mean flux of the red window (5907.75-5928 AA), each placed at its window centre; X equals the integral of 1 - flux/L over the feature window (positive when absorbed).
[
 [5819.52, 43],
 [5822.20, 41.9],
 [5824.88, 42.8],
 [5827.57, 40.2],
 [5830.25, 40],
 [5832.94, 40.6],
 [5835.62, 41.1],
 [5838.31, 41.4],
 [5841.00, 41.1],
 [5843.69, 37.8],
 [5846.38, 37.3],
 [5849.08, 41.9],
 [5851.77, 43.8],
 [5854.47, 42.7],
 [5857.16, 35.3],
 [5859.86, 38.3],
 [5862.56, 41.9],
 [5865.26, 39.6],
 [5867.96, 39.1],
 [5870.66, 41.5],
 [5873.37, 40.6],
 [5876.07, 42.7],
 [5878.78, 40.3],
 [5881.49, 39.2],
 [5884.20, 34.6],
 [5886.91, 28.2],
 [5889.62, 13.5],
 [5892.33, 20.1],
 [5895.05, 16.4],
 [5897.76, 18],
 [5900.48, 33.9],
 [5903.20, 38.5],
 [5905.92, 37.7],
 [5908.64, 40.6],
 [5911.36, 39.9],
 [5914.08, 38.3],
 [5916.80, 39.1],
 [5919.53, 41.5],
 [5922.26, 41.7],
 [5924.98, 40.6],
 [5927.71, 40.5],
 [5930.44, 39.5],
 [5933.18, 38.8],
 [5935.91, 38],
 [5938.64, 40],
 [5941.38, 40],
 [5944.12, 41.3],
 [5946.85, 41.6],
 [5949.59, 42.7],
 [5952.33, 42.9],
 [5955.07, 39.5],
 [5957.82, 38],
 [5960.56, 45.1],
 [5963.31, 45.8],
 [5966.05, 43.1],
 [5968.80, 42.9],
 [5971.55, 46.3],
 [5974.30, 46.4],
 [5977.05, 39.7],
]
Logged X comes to 5.3 AA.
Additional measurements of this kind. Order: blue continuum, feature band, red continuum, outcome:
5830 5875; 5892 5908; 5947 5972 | 5.0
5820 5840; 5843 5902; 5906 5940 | 8.4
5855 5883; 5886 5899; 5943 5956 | 6.9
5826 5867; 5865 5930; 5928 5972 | 8.9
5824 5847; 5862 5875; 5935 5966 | 0.0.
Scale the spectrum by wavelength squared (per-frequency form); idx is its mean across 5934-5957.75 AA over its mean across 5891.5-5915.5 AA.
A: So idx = 1.29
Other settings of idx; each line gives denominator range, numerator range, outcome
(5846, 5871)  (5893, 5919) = 0.85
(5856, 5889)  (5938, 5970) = 1.14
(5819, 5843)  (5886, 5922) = 0.79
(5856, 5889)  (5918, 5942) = 1.08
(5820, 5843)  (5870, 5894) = 0.81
